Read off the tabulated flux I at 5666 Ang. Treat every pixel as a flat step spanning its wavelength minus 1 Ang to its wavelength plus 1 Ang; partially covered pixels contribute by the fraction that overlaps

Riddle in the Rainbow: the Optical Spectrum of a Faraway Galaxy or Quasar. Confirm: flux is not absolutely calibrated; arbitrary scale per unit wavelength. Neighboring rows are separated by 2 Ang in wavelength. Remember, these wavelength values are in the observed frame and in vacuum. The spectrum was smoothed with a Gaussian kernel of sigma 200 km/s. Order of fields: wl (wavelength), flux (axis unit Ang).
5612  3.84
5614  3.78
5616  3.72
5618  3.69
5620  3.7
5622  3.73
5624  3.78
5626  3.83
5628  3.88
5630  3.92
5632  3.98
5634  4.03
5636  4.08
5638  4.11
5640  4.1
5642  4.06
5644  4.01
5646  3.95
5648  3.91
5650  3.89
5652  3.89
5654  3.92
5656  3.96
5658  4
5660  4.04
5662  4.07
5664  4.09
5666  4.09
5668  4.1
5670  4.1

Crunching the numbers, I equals 4.09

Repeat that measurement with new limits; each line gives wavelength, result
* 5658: 4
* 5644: 4.01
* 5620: 3.7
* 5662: 4.07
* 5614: 3.78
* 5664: 4.09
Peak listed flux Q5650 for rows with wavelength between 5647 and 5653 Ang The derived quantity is 3.91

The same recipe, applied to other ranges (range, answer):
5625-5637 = 4.08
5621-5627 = 3.83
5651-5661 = 4.04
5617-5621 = 3.7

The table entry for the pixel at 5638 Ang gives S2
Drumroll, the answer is 4.11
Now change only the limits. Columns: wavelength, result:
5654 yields 3.92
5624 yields 3.78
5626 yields 3.83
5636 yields 4.08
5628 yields 3.88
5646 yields 3.95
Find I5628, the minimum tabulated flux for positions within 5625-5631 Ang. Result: 3.83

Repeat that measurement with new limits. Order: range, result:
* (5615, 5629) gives 3.69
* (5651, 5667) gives 3.89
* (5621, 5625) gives 3.73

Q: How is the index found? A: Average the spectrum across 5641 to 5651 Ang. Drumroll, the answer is 3.96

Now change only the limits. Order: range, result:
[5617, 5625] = 3.72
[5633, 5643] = 4.08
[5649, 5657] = 3.92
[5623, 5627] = 3.8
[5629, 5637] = 4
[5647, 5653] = 3.9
